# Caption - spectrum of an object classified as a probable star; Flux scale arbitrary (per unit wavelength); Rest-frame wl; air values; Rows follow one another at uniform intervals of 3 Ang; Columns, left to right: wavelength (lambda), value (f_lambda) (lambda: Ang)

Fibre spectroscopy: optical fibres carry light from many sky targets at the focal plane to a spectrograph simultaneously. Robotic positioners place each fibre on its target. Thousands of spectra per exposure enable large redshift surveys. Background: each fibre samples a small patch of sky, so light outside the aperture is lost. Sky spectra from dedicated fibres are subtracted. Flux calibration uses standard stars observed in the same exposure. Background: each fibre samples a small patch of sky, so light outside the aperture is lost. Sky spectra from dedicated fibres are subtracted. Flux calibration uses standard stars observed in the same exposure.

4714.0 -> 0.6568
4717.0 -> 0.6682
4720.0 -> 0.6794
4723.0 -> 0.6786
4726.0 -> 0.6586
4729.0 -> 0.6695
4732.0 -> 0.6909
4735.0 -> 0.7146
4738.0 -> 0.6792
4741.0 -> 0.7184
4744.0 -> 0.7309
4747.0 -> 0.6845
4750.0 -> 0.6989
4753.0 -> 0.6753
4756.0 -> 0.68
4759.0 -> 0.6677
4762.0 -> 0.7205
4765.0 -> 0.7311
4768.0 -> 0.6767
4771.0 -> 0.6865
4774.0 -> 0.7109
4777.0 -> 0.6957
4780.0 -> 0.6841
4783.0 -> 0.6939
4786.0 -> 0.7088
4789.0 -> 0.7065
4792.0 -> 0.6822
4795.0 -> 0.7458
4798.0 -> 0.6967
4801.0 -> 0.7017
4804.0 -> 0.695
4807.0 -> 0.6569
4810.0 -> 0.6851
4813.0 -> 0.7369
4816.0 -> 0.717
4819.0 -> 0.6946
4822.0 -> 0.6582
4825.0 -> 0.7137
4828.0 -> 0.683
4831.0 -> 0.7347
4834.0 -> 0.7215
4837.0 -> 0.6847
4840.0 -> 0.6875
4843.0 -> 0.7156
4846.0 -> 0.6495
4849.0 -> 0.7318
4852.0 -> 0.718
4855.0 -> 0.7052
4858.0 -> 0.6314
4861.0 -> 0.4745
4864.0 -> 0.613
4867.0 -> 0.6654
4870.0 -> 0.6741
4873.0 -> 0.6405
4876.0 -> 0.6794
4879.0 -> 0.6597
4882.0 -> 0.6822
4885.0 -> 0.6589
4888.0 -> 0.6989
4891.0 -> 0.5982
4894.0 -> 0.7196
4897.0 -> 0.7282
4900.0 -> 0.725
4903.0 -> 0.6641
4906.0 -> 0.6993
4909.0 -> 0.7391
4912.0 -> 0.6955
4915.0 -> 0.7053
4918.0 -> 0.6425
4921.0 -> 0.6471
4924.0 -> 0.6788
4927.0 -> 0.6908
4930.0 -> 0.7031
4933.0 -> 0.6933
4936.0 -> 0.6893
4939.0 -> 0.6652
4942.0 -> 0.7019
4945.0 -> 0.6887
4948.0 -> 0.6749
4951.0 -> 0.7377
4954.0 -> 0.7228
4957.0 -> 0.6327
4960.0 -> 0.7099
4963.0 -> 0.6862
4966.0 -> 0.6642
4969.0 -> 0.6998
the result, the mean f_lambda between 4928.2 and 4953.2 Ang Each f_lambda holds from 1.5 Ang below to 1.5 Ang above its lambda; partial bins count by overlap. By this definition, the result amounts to 0.695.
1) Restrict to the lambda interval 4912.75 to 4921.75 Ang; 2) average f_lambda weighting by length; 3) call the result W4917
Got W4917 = 0.669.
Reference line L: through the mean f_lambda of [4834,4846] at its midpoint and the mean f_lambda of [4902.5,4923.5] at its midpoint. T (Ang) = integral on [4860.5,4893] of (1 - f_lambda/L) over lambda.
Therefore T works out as 2.0 Ang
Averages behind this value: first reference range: 0.693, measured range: 0.647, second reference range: 0.685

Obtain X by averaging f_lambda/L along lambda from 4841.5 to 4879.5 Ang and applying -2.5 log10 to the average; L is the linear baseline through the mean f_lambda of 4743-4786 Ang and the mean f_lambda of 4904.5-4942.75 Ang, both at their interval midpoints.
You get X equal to 0.053 mag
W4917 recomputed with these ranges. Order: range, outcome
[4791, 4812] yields 0.696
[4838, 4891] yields 0.662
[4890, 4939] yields 0.689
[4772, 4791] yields 0.699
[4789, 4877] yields 0.683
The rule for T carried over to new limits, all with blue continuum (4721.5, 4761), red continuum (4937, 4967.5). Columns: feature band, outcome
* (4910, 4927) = 0.3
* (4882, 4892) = 0.4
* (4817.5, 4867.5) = 0.9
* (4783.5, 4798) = -0.4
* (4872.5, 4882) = 0.3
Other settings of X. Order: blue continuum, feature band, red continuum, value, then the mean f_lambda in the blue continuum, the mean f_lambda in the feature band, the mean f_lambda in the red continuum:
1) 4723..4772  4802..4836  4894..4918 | 0.00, 0.692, 0.7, 0.705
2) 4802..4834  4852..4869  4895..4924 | 0.11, 0.699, 0.628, 0.694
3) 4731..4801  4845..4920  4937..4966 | 0.03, 0.699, 0.672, 0.69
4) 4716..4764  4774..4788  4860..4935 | -0.02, 0.689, 0.698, 0.672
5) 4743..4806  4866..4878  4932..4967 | 0.05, 0.698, 0.665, 0.689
